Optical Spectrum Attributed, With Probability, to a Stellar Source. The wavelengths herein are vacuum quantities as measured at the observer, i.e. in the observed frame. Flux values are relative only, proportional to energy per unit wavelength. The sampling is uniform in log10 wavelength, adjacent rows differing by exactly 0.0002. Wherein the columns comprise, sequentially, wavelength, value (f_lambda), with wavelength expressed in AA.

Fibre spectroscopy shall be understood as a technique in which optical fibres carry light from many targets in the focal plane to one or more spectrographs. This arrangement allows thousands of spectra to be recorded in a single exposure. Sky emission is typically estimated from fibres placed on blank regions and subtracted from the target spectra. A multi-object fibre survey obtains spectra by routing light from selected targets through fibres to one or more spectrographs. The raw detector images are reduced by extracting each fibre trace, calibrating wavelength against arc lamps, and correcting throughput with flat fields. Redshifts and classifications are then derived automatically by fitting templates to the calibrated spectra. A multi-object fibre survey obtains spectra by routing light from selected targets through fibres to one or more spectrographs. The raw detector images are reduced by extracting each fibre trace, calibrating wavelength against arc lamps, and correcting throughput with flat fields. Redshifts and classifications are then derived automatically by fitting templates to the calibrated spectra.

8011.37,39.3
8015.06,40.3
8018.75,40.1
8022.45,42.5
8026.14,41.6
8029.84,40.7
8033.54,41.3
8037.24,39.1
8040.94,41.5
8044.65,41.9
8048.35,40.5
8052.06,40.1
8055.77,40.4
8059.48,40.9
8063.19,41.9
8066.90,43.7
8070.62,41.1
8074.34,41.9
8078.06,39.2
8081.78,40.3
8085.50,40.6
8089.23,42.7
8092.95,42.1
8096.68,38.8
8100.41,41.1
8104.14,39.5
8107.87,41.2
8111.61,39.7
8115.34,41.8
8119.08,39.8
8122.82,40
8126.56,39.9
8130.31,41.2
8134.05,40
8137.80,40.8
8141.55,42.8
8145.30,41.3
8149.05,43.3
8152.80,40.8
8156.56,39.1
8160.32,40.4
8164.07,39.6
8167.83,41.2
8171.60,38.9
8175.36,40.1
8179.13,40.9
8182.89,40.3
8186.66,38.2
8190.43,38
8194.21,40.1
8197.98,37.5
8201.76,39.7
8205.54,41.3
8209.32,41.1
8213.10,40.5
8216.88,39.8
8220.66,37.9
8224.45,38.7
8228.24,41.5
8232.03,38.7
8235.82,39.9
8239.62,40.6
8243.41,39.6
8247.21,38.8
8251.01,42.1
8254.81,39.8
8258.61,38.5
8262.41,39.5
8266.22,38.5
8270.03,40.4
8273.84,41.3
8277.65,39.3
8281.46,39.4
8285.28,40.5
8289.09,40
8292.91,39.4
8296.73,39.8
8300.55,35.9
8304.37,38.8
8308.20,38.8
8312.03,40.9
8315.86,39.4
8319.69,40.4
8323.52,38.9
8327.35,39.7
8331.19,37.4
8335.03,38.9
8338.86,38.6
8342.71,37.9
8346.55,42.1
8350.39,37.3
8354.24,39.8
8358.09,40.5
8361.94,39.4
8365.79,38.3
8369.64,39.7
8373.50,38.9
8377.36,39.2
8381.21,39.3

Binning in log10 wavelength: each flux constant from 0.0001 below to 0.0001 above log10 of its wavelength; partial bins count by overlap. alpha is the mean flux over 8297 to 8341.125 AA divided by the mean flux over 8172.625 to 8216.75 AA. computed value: 0.98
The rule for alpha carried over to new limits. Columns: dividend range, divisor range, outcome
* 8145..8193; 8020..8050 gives 0.98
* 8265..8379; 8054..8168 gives 0.96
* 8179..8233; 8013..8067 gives 0.97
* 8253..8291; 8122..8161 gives 0.97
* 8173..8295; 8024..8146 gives 0.97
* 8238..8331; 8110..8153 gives 0.97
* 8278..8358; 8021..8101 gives 0.95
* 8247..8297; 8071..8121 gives 0.98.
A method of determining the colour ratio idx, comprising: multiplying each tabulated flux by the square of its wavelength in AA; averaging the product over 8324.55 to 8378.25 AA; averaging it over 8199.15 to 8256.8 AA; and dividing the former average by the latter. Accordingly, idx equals 1.01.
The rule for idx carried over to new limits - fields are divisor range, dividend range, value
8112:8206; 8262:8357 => 1.01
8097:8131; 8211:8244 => 1.01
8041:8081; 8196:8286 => 1.01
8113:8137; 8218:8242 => 1.00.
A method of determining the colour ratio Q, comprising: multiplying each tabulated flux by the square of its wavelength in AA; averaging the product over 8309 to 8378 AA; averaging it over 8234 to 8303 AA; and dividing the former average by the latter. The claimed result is 1.0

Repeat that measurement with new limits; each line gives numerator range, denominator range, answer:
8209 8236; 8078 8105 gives 1.01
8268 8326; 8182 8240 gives 1.02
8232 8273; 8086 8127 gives 1.01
